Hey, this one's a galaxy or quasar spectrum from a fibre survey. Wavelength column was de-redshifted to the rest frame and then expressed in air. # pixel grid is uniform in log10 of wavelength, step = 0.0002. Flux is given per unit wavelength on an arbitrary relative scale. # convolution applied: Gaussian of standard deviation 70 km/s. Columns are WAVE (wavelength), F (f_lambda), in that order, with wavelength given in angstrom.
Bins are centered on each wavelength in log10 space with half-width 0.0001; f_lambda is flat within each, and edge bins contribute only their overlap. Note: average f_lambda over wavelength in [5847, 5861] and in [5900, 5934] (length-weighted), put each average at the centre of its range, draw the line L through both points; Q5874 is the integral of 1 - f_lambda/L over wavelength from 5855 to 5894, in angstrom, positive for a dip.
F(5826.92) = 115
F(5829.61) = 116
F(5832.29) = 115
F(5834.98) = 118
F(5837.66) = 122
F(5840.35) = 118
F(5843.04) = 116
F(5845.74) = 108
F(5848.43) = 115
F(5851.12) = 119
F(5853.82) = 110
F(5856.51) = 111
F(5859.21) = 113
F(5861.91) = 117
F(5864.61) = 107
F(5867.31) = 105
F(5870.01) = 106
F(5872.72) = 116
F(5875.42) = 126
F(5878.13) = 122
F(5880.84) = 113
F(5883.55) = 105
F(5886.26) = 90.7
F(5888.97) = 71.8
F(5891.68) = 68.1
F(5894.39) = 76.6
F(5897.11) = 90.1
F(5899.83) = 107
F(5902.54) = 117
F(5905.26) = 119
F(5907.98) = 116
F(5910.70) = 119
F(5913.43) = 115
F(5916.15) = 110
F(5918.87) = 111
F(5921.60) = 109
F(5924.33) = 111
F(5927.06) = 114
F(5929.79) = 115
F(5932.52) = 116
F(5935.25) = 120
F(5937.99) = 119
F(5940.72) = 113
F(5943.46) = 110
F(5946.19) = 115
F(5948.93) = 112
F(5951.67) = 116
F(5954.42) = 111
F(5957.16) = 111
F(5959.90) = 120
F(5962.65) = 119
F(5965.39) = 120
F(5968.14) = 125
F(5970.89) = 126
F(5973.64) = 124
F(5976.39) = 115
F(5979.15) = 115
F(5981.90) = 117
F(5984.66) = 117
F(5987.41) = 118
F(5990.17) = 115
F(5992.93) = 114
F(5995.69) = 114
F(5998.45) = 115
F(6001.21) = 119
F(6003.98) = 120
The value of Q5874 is 3.2 angstrom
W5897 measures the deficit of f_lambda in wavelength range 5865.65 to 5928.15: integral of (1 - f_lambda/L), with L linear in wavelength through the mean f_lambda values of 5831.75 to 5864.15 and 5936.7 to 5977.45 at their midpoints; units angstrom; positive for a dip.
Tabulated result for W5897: 5.4 angstrom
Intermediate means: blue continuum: 115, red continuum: 117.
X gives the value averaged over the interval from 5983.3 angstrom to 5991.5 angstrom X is 117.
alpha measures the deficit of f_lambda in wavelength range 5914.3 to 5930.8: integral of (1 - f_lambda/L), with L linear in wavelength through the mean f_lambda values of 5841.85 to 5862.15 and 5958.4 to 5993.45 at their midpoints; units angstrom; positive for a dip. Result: 0.7 angstrom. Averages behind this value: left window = 113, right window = 119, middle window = 112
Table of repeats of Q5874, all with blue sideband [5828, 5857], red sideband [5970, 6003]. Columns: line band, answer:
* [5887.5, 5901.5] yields 3.9 angstrom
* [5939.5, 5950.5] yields 0.4 angstrom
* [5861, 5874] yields 0.7 angstrom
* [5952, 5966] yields 0.1 angstrom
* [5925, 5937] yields 0.1 angstrom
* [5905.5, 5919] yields 0.2 angstrom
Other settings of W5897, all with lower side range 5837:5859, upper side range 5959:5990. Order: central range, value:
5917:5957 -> 1.5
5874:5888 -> 0.7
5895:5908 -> 1.0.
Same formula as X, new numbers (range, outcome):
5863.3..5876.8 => 112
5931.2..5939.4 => 118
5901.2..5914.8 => 117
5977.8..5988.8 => 117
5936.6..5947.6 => 114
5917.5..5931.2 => 112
